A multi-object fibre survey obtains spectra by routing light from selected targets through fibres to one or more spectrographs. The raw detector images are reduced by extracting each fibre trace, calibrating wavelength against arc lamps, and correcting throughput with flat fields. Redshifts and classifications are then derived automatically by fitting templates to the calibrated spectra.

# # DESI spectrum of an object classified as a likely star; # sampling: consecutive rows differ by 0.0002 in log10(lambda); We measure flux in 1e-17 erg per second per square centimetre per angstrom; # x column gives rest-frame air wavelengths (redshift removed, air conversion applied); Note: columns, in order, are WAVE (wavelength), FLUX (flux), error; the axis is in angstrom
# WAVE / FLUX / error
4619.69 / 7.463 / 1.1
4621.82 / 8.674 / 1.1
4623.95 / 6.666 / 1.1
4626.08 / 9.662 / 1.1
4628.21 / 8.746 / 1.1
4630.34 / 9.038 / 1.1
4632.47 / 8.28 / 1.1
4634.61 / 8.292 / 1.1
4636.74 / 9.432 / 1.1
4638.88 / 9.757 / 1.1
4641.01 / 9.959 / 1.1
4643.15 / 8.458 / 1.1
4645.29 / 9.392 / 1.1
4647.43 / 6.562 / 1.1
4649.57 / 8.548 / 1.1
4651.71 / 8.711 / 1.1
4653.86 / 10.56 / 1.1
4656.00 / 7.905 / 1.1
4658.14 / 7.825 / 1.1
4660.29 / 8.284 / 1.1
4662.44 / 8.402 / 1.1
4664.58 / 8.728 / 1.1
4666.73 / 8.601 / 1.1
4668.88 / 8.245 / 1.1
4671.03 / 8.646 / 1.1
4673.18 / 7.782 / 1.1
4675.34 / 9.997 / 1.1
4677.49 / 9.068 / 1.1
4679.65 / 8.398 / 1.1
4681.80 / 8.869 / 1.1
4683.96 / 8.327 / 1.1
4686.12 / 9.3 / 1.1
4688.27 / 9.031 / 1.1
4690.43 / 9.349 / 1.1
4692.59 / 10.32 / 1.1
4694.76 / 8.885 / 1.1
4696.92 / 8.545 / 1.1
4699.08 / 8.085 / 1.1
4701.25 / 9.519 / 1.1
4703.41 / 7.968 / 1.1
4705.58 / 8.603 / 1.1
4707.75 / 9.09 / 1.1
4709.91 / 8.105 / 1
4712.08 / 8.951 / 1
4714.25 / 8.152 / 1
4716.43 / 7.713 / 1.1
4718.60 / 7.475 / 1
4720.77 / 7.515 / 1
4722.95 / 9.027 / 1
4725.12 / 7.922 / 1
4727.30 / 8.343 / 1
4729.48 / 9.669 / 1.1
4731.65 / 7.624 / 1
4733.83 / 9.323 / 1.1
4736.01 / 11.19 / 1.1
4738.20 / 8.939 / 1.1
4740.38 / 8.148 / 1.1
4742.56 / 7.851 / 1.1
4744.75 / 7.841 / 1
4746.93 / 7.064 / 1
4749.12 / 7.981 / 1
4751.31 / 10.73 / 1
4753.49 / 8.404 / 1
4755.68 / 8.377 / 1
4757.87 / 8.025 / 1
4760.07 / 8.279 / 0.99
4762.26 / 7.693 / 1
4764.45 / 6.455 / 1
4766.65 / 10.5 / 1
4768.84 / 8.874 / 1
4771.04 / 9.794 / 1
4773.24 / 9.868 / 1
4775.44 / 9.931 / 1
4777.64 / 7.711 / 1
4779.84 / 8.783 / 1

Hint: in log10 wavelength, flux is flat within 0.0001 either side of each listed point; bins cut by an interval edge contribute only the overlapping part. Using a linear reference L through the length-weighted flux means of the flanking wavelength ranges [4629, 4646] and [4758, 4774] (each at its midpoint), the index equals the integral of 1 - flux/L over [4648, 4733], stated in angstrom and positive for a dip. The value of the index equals 3.0 angstrom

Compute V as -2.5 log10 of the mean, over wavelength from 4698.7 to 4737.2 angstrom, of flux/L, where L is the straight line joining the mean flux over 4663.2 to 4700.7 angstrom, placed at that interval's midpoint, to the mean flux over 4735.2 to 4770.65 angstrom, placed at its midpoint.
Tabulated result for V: 0.01 mag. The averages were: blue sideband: 8.84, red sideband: 8.52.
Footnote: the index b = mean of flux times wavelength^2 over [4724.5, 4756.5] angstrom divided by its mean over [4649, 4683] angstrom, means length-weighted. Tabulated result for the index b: 1.0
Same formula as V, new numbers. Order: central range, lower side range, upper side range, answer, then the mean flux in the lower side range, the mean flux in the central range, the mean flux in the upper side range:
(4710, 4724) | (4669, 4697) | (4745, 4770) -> 0.073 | 8.95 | 8.13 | 8.38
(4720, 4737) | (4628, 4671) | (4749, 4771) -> -0.025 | 8.68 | 8.84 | 8.62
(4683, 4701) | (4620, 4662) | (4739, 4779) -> -0.051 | 8.64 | 9.01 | 8.53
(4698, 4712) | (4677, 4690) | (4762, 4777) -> 0.038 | 8.85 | 8.59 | 9.05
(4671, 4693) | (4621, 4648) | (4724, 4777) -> -0.034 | 8.73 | 8.99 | 8.69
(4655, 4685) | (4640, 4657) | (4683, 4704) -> 0.044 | 8.76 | 8.51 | 8.96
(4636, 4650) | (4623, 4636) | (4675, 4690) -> -0.033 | 8.49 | 8.87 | 8.97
